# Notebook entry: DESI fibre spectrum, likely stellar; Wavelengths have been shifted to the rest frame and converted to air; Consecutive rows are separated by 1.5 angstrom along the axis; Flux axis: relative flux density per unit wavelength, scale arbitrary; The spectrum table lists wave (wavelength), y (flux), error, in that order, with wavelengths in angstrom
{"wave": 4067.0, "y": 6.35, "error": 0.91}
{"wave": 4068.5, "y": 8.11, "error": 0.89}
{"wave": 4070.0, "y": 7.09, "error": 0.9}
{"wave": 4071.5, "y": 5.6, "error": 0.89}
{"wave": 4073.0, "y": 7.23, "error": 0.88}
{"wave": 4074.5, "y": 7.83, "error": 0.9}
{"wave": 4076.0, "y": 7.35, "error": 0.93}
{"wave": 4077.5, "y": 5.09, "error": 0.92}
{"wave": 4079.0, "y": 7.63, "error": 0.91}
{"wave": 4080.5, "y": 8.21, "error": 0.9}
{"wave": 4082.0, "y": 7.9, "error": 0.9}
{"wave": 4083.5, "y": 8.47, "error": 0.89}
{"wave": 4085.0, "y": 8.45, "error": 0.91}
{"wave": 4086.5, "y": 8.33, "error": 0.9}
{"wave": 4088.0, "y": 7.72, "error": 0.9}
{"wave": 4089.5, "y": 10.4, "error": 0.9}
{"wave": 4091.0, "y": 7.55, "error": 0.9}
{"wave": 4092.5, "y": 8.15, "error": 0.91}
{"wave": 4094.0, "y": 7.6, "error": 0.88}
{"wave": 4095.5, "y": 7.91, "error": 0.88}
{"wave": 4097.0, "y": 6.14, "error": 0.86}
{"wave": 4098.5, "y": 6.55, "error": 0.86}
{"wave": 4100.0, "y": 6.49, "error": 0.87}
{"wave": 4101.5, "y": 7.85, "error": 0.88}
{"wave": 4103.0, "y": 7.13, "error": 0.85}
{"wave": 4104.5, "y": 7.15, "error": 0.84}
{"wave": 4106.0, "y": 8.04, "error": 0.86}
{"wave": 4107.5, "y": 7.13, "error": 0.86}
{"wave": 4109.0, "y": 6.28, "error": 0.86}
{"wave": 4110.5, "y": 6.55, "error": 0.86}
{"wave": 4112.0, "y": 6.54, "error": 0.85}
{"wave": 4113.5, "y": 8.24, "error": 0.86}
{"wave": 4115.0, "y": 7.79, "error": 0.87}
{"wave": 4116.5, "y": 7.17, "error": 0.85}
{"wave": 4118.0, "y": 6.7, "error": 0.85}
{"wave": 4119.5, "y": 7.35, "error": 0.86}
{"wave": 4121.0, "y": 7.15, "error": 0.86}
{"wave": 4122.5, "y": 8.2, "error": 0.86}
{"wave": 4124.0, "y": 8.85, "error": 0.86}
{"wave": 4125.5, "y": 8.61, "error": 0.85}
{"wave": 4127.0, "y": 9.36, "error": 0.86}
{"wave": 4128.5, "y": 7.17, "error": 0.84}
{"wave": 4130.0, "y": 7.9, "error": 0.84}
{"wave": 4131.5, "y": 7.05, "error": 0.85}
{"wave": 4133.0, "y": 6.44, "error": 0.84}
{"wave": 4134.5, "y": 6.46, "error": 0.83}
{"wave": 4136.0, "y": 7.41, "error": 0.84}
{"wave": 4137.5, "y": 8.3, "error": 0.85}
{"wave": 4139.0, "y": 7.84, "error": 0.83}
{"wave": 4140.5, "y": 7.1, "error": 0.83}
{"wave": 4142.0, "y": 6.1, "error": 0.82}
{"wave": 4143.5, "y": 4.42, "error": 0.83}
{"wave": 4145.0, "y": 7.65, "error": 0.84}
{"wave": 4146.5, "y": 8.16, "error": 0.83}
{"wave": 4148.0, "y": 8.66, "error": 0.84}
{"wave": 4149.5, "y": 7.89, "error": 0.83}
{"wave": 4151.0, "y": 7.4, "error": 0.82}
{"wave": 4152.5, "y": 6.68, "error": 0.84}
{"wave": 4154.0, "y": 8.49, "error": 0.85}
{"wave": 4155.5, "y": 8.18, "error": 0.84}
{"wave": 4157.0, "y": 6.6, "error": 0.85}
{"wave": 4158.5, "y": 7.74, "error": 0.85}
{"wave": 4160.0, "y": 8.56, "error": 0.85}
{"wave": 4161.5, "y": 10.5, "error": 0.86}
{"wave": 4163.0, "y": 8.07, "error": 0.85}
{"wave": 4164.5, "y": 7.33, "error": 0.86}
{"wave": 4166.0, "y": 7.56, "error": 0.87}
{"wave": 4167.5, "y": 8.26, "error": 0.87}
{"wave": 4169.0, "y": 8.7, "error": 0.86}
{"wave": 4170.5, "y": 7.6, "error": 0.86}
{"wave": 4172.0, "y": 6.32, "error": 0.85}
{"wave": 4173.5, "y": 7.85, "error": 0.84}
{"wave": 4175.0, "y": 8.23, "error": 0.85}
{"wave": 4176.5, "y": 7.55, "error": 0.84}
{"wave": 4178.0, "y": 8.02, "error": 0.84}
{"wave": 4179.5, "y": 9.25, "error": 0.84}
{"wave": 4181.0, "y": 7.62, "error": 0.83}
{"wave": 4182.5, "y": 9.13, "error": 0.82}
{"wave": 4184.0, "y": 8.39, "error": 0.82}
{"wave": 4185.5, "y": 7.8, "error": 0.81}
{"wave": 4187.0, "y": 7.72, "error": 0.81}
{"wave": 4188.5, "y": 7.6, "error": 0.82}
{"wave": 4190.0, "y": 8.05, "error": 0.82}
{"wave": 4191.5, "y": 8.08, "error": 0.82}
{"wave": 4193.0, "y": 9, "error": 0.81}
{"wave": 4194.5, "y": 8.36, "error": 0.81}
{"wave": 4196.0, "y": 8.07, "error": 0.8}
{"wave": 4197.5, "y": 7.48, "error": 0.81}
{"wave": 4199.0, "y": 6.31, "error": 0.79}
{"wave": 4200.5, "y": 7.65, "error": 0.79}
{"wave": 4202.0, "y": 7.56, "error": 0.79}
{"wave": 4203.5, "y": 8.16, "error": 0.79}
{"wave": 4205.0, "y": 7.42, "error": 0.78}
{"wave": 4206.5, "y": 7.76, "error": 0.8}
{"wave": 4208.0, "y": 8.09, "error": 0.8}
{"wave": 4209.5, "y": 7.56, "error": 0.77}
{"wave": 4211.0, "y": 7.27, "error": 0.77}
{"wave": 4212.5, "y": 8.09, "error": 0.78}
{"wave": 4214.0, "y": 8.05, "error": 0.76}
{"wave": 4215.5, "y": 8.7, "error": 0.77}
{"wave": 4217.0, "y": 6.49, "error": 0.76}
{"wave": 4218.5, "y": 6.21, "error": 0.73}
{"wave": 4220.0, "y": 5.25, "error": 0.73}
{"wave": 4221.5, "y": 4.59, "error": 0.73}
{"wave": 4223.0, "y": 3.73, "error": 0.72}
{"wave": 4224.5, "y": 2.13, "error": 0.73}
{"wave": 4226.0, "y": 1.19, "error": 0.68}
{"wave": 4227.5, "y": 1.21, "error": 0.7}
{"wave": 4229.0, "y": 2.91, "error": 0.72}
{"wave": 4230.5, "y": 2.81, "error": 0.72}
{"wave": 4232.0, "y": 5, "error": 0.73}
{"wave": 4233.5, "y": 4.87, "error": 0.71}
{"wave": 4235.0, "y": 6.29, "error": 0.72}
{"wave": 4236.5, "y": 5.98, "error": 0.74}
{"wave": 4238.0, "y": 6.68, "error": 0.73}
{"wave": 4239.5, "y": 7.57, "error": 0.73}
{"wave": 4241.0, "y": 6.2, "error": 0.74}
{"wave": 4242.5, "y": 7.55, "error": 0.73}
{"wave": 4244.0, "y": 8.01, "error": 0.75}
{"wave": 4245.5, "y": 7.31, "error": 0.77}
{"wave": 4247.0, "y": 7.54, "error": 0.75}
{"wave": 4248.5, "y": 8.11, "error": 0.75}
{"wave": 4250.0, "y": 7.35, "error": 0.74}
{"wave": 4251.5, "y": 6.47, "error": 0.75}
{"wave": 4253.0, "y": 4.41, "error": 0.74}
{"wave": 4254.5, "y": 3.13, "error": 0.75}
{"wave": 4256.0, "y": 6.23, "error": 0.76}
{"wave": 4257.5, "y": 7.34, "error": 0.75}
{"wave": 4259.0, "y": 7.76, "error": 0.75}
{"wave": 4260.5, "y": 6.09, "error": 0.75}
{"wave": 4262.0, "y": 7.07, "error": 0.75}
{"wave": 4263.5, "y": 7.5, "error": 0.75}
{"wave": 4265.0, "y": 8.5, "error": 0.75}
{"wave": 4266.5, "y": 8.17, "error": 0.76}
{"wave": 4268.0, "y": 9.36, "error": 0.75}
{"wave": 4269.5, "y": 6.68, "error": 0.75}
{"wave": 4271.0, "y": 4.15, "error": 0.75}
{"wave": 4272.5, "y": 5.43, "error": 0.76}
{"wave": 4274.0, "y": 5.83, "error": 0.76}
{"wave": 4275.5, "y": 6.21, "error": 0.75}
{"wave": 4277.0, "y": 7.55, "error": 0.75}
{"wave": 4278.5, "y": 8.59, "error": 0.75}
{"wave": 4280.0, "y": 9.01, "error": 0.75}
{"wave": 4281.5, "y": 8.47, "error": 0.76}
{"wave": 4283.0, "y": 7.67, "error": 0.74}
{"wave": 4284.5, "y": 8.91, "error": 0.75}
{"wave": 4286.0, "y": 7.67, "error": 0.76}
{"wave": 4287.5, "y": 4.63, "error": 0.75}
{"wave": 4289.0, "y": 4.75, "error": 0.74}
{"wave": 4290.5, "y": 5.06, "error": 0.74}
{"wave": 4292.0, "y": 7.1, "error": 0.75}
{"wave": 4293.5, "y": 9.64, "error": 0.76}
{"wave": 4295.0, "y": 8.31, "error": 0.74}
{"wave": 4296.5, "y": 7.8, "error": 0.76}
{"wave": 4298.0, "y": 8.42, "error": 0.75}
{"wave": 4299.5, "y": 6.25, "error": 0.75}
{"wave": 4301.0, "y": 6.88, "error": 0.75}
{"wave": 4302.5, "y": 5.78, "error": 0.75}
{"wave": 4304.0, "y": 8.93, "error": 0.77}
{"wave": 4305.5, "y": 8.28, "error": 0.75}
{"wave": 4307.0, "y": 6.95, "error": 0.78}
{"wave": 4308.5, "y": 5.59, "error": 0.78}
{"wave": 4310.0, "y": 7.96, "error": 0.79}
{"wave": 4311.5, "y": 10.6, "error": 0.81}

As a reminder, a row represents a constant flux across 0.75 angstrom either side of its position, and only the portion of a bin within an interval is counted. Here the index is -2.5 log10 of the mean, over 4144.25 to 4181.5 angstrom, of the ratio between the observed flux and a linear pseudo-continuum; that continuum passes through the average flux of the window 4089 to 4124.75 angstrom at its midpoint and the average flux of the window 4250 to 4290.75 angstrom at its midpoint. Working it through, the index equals -0.11 mag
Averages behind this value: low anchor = 7.43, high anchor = 6.8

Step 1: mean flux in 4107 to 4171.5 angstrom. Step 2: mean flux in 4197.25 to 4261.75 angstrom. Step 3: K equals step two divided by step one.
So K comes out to 0.8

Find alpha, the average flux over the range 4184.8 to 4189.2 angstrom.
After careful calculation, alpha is 7.71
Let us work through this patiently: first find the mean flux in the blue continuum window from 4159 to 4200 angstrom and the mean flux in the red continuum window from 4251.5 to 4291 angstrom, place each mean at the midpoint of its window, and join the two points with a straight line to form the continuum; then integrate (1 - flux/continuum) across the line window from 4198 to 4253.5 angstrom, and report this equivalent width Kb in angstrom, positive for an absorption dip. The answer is 9.16 angstrom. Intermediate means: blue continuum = 8.05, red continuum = 6.78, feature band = 6.19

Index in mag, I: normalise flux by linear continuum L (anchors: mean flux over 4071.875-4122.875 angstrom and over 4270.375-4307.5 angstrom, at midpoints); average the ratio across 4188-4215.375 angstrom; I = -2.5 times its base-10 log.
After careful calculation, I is -0.08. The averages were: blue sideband 7.46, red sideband 7.14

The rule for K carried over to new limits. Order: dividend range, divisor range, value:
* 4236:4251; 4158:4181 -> 0.89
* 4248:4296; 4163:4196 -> 0.87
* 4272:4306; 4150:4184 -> 0.91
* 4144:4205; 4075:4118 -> 1.06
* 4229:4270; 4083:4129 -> 0.86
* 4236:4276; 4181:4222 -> 0.89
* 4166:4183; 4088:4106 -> 1.06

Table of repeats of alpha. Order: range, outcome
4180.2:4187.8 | 8.14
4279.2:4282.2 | 8.74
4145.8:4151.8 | 8.02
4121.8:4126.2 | 8.56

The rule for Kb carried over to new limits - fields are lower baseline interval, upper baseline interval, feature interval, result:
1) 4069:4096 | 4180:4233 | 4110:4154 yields -1.1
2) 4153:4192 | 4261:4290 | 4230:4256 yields 4.2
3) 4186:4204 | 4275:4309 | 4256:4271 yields 0.2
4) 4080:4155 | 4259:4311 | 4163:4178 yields -0.6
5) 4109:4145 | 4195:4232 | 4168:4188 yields -4.5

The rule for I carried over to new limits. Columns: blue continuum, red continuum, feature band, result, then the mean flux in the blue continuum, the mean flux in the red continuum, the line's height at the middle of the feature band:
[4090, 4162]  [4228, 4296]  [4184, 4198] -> -0.135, 7.48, 6.69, 7.1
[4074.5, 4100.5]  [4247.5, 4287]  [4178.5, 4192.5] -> -0.121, 7.66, 7.05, 7.33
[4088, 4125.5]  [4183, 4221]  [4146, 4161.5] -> -0.056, 7.48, 7.63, 7.56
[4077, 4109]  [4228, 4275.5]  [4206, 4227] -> 0.113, 7.6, 6.37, 6.64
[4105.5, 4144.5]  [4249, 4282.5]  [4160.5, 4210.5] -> -0.121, 7.31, 6.89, 7.13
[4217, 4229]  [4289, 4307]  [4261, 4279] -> -0.186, 3.63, 7.36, 5.97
